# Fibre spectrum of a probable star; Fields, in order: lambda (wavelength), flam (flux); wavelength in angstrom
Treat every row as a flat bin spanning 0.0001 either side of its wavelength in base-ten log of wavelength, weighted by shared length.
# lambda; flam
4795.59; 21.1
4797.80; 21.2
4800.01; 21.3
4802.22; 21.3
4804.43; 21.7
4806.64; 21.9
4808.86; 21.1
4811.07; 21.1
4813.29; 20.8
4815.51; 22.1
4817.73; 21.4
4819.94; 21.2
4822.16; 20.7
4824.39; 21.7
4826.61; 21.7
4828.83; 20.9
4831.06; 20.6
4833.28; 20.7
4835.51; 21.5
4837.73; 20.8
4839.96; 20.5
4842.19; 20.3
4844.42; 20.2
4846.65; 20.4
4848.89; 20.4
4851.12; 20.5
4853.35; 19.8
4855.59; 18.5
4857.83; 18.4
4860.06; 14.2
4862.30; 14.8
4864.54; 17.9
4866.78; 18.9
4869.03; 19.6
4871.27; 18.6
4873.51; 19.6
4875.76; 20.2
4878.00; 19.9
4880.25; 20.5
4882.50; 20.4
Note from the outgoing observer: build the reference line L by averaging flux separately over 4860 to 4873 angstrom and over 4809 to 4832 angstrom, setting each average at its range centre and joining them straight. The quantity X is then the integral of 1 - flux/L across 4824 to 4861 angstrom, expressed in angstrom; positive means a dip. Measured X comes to -1.0 angstrom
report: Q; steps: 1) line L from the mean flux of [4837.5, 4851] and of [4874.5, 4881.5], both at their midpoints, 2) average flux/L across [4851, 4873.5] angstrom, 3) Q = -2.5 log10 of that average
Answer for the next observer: 0.12 mag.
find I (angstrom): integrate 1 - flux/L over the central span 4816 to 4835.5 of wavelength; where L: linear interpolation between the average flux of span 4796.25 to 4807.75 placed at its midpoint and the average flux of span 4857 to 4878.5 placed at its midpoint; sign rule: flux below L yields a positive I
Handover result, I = -0.9 angstrom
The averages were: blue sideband 21.5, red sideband 18.2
